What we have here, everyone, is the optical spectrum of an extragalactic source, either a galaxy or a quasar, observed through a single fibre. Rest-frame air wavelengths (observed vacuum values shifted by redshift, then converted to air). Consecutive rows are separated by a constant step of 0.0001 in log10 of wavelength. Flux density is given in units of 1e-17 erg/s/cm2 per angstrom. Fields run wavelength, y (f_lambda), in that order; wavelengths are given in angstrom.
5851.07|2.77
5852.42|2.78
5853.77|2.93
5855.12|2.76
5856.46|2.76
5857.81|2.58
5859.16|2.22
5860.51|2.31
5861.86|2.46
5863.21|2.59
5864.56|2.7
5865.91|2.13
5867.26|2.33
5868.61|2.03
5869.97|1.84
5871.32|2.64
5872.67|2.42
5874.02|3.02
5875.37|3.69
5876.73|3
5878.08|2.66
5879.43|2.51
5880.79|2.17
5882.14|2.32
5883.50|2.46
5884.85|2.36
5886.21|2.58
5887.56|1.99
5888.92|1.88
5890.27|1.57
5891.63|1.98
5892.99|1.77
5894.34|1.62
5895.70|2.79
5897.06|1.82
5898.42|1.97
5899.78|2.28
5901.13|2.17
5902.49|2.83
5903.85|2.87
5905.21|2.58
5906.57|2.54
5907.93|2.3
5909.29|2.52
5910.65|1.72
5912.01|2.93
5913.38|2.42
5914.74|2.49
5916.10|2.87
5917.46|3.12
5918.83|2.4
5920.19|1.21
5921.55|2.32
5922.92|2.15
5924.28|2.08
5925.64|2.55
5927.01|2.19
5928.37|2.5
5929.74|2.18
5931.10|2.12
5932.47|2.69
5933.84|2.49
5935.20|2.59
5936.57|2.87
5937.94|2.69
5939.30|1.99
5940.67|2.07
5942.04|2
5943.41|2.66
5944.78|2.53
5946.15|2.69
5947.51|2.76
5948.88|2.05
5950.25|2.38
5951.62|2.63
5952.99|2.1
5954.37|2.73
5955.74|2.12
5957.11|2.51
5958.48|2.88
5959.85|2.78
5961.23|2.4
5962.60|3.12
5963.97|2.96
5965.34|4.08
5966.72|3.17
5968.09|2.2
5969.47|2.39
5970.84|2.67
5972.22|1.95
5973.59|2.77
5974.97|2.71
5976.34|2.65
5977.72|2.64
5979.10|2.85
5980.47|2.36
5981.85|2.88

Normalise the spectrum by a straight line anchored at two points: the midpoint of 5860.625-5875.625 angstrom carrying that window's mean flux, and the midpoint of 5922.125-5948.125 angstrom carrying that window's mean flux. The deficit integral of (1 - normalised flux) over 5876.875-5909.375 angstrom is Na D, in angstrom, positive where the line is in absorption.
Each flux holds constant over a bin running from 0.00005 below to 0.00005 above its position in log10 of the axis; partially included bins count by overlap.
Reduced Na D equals 2.39 angstrom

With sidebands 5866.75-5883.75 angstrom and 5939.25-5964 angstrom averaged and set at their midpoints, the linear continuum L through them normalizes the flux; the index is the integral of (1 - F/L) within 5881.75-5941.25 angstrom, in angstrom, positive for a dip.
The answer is 4.9 angstrom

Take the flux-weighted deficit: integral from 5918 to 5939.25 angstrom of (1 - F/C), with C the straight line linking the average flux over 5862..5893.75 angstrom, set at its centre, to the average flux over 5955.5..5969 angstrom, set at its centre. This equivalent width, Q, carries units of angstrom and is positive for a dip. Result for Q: 2.6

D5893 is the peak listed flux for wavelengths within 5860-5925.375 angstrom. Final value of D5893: 3.69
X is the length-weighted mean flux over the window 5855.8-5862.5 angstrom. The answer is 2.46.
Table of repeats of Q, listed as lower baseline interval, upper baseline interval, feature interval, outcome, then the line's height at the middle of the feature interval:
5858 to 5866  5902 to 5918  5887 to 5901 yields 3.1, 2.54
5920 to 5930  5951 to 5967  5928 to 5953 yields 0.3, 2.46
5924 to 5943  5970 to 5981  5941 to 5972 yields -1.6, 2.48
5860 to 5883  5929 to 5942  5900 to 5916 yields -0.3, 2.45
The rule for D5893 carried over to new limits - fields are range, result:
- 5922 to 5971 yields 4.08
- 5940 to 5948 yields 2.76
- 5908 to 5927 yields 3.12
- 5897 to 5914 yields 2.93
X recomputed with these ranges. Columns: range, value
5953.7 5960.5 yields 2.61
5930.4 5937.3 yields 2.55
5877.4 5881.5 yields 2.45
